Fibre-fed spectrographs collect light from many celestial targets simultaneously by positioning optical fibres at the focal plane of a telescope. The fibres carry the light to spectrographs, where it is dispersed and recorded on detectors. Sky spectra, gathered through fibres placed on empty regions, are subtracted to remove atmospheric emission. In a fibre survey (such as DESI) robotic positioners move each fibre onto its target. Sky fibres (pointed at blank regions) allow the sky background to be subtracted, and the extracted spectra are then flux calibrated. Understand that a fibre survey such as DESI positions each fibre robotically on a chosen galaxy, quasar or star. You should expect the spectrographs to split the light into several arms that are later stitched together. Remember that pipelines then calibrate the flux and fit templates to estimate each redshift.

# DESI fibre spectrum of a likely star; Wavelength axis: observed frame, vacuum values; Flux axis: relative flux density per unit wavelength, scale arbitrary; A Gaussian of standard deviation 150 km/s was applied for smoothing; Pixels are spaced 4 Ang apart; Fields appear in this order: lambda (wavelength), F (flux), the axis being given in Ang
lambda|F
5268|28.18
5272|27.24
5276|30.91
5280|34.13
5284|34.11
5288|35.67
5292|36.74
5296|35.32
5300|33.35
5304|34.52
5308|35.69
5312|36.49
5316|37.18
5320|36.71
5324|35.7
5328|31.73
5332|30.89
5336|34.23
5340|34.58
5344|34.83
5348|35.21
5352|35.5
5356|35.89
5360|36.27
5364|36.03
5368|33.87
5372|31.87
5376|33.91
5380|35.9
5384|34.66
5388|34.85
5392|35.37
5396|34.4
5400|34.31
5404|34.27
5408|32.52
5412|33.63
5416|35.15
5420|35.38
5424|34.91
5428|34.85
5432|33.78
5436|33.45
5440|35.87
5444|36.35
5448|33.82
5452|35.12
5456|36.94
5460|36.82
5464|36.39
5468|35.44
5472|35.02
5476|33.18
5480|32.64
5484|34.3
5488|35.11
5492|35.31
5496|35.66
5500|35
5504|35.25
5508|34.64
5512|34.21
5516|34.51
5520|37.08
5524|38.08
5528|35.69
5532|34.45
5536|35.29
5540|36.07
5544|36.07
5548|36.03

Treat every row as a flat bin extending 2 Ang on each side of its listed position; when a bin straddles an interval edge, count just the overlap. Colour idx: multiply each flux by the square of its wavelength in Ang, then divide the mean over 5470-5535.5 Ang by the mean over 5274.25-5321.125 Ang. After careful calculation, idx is 1.08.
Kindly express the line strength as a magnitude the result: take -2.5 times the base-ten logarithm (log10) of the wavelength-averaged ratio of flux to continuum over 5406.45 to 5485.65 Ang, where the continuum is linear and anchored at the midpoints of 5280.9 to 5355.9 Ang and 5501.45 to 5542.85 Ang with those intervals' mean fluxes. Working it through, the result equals 0.02 mag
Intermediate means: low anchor 34.9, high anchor 35.5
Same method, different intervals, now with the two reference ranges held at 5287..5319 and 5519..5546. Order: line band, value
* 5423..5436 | 0.05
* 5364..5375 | 0.07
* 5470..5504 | 0.04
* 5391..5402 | 0.04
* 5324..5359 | 0.05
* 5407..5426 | 0.04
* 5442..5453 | 0.03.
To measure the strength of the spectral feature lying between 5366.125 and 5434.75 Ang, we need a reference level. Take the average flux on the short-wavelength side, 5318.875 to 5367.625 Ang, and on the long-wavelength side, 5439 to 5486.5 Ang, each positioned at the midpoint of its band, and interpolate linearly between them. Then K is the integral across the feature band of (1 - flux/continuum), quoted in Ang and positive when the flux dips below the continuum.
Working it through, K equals 1.19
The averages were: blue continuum 34.7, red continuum 35.1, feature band 34.3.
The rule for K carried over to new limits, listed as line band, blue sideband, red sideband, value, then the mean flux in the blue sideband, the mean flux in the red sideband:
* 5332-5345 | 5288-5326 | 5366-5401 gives 0.45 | 35.7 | 34.4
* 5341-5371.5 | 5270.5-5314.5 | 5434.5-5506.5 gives -0.62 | 34.1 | 35.1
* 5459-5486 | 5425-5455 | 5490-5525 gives 0.29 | 34.8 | 35.5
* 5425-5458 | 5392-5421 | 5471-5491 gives -0.81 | 34.3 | 34.1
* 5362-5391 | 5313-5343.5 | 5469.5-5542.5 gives 0.17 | 34.5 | 35.1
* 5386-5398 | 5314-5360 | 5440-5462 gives 0.15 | 34.8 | 35.8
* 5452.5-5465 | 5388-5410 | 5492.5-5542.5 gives -0.60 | 34.2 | 35.5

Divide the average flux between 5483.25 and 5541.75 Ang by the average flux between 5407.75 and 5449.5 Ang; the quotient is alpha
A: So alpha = 1.0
